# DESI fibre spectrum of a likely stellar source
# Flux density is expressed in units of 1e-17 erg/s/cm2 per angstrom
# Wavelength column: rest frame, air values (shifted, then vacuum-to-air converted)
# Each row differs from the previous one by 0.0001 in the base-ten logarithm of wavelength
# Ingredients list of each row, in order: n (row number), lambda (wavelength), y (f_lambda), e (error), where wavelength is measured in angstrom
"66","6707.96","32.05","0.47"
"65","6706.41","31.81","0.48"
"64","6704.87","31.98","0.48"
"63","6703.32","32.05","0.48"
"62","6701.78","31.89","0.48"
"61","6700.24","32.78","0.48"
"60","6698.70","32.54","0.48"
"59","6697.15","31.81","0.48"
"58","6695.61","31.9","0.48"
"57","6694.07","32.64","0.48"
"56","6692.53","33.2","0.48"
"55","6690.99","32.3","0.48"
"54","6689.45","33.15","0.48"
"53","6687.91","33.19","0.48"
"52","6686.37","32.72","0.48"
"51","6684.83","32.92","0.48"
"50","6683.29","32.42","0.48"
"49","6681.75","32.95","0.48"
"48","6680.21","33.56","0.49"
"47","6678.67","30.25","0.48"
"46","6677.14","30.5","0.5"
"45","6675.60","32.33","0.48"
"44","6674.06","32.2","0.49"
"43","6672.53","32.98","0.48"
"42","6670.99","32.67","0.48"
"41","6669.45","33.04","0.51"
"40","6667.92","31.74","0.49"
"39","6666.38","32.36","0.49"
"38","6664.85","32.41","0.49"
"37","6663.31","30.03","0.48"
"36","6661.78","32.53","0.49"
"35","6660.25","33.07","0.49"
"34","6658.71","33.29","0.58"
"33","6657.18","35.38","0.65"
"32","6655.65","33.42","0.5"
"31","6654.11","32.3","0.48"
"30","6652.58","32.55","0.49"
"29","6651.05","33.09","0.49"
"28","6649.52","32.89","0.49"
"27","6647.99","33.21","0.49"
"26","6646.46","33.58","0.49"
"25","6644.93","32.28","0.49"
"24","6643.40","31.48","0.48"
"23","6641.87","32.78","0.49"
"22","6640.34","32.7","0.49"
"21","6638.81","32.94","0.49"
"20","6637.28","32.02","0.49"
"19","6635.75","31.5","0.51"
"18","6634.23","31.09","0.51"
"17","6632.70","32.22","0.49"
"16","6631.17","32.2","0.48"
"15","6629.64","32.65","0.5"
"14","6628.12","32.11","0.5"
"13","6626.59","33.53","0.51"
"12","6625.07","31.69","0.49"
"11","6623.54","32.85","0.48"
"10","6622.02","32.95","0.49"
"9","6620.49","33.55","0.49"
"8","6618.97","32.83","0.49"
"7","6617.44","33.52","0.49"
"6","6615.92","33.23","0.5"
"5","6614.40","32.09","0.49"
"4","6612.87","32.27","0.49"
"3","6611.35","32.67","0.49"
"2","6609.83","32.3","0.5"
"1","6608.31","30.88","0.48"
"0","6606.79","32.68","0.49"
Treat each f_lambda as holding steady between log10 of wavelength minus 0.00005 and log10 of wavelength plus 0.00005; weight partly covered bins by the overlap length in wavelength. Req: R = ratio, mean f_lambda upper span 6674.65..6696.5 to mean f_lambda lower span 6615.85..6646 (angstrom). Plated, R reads 1.0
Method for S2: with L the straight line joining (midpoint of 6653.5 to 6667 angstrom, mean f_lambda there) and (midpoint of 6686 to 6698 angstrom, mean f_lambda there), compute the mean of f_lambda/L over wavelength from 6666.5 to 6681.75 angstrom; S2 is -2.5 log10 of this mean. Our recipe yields 0.02 mag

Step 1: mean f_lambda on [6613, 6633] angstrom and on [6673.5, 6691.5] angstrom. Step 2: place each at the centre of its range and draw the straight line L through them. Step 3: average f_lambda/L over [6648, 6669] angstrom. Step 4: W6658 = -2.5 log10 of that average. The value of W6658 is -0.01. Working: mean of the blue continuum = 32.7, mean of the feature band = 32.7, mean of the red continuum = 32.4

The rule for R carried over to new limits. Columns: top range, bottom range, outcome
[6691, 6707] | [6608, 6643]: 0.99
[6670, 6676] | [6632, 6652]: 1.00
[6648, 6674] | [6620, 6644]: 1.01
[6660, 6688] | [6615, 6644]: 0.99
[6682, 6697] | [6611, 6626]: 1.00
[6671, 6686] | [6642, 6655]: 0.99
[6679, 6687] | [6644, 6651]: 0.99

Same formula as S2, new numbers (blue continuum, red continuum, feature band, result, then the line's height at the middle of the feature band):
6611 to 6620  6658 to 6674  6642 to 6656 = -0.007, 32.5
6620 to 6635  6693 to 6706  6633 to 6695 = -0.007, 32.3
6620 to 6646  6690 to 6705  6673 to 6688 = 0.002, 32.3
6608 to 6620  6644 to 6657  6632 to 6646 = 0.024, 32.9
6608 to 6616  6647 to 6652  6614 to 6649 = 0.004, 32.7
